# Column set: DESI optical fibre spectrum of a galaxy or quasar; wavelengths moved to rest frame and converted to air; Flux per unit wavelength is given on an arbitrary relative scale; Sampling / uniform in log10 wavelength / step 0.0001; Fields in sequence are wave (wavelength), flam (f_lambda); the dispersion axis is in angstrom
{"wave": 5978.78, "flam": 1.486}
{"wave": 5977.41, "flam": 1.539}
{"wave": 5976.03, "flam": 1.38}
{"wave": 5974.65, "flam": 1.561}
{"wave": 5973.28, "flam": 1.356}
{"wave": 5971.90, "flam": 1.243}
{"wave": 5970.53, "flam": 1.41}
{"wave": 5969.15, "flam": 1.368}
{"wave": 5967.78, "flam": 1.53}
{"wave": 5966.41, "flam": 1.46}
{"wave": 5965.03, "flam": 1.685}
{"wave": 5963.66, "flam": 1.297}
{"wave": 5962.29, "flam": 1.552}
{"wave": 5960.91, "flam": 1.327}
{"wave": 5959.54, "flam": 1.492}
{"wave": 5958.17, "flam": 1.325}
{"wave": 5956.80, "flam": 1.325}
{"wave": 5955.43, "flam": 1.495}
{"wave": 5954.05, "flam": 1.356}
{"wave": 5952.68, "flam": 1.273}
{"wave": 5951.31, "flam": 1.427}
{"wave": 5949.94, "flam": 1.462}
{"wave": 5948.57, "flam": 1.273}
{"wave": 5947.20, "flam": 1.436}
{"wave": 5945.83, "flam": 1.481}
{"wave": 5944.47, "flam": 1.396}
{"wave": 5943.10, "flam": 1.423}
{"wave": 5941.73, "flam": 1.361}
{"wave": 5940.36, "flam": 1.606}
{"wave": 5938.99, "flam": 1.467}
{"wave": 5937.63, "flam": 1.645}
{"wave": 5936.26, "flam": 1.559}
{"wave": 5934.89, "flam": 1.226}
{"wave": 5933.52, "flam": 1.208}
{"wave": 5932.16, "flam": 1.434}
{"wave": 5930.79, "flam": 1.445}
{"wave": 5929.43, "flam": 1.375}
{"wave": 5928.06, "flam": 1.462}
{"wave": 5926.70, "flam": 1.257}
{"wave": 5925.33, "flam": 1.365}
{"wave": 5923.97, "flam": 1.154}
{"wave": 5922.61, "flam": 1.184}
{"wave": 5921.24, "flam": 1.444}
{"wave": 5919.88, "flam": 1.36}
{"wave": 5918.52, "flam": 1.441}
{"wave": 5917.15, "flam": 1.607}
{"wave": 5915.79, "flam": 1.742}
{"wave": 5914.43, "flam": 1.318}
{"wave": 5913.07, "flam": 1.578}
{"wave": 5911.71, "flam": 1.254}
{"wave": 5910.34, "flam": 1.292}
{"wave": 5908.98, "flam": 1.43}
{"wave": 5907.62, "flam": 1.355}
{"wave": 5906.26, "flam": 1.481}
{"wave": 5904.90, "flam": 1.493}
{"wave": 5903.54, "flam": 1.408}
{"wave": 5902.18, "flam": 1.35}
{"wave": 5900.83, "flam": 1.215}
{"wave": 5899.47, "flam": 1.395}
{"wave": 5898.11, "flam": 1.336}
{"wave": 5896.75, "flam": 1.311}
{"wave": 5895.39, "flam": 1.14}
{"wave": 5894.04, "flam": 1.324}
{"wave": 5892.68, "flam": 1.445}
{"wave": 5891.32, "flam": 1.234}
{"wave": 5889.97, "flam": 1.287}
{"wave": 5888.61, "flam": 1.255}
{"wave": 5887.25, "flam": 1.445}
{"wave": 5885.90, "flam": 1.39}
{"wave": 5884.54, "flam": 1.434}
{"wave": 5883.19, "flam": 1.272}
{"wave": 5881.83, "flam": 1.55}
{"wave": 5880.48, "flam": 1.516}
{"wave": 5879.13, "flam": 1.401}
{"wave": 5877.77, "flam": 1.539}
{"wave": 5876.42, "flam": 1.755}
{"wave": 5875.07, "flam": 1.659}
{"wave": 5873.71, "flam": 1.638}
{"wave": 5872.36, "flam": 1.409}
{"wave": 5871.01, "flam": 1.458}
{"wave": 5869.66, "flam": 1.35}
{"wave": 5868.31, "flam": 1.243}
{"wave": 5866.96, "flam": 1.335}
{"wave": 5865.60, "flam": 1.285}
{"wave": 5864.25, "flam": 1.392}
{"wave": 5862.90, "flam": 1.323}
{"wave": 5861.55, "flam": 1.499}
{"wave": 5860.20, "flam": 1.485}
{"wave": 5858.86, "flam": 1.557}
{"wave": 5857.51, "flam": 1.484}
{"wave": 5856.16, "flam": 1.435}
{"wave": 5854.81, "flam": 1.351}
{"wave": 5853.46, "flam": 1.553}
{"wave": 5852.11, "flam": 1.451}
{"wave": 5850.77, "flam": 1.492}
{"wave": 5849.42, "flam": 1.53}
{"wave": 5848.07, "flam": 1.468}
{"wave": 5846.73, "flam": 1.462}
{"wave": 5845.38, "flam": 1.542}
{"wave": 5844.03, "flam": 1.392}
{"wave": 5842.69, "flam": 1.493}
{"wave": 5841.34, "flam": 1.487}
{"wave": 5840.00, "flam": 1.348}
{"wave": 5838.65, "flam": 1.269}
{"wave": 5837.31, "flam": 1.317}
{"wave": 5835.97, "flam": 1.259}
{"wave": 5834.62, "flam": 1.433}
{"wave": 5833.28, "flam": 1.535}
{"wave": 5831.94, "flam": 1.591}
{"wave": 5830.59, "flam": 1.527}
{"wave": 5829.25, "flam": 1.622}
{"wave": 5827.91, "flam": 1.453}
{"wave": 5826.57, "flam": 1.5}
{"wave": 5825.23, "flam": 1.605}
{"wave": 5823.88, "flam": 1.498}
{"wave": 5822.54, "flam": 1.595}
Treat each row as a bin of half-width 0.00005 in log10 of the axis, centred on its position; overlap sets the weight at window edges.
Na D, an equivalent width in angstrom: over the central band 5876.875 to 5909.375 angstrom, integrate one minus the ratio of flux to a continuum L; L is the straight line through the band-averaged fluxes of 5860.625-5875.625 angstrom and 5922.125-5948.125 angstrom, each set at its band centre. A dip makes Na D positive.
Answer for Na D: 0.7 angstrom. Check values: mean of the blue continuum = 1.42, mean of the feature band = 1.38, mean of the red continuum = 1.39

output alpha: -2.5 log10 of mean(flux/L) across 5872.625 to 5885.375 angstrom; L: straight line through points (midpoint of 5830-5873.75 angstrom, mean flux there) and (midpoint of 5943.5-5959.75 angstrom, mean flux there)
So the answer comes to -0.075 mag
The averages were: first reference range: 1.43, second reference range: 1.39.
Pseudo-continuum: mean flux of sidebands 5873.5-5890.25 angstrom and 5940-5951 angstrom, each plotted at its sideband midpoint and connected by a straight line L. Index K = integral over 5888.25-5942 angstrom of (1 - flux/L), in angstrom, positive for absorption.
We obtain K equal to 2.4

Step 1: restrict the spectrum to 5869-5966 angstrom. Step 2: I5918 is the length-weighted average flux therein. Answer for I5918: 1.41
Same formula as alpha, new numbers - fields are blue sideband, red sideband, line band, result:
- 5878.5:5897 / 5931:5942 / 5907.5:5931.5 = 0.01 mag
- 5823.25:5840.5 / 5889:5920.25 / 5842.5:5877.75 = -0.03 mag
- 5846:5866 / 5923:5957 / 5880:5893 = 0.04 mag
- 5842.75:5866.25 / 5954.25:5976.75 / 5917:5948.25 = 0.02 mag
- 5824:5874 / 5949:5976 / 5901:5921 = 0.00 mag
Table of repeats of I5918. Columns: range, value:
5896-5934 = 1.38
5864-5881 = 1.46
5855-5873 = 1.4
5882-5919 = 1.38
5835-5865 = 1.44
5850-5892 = 1.43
